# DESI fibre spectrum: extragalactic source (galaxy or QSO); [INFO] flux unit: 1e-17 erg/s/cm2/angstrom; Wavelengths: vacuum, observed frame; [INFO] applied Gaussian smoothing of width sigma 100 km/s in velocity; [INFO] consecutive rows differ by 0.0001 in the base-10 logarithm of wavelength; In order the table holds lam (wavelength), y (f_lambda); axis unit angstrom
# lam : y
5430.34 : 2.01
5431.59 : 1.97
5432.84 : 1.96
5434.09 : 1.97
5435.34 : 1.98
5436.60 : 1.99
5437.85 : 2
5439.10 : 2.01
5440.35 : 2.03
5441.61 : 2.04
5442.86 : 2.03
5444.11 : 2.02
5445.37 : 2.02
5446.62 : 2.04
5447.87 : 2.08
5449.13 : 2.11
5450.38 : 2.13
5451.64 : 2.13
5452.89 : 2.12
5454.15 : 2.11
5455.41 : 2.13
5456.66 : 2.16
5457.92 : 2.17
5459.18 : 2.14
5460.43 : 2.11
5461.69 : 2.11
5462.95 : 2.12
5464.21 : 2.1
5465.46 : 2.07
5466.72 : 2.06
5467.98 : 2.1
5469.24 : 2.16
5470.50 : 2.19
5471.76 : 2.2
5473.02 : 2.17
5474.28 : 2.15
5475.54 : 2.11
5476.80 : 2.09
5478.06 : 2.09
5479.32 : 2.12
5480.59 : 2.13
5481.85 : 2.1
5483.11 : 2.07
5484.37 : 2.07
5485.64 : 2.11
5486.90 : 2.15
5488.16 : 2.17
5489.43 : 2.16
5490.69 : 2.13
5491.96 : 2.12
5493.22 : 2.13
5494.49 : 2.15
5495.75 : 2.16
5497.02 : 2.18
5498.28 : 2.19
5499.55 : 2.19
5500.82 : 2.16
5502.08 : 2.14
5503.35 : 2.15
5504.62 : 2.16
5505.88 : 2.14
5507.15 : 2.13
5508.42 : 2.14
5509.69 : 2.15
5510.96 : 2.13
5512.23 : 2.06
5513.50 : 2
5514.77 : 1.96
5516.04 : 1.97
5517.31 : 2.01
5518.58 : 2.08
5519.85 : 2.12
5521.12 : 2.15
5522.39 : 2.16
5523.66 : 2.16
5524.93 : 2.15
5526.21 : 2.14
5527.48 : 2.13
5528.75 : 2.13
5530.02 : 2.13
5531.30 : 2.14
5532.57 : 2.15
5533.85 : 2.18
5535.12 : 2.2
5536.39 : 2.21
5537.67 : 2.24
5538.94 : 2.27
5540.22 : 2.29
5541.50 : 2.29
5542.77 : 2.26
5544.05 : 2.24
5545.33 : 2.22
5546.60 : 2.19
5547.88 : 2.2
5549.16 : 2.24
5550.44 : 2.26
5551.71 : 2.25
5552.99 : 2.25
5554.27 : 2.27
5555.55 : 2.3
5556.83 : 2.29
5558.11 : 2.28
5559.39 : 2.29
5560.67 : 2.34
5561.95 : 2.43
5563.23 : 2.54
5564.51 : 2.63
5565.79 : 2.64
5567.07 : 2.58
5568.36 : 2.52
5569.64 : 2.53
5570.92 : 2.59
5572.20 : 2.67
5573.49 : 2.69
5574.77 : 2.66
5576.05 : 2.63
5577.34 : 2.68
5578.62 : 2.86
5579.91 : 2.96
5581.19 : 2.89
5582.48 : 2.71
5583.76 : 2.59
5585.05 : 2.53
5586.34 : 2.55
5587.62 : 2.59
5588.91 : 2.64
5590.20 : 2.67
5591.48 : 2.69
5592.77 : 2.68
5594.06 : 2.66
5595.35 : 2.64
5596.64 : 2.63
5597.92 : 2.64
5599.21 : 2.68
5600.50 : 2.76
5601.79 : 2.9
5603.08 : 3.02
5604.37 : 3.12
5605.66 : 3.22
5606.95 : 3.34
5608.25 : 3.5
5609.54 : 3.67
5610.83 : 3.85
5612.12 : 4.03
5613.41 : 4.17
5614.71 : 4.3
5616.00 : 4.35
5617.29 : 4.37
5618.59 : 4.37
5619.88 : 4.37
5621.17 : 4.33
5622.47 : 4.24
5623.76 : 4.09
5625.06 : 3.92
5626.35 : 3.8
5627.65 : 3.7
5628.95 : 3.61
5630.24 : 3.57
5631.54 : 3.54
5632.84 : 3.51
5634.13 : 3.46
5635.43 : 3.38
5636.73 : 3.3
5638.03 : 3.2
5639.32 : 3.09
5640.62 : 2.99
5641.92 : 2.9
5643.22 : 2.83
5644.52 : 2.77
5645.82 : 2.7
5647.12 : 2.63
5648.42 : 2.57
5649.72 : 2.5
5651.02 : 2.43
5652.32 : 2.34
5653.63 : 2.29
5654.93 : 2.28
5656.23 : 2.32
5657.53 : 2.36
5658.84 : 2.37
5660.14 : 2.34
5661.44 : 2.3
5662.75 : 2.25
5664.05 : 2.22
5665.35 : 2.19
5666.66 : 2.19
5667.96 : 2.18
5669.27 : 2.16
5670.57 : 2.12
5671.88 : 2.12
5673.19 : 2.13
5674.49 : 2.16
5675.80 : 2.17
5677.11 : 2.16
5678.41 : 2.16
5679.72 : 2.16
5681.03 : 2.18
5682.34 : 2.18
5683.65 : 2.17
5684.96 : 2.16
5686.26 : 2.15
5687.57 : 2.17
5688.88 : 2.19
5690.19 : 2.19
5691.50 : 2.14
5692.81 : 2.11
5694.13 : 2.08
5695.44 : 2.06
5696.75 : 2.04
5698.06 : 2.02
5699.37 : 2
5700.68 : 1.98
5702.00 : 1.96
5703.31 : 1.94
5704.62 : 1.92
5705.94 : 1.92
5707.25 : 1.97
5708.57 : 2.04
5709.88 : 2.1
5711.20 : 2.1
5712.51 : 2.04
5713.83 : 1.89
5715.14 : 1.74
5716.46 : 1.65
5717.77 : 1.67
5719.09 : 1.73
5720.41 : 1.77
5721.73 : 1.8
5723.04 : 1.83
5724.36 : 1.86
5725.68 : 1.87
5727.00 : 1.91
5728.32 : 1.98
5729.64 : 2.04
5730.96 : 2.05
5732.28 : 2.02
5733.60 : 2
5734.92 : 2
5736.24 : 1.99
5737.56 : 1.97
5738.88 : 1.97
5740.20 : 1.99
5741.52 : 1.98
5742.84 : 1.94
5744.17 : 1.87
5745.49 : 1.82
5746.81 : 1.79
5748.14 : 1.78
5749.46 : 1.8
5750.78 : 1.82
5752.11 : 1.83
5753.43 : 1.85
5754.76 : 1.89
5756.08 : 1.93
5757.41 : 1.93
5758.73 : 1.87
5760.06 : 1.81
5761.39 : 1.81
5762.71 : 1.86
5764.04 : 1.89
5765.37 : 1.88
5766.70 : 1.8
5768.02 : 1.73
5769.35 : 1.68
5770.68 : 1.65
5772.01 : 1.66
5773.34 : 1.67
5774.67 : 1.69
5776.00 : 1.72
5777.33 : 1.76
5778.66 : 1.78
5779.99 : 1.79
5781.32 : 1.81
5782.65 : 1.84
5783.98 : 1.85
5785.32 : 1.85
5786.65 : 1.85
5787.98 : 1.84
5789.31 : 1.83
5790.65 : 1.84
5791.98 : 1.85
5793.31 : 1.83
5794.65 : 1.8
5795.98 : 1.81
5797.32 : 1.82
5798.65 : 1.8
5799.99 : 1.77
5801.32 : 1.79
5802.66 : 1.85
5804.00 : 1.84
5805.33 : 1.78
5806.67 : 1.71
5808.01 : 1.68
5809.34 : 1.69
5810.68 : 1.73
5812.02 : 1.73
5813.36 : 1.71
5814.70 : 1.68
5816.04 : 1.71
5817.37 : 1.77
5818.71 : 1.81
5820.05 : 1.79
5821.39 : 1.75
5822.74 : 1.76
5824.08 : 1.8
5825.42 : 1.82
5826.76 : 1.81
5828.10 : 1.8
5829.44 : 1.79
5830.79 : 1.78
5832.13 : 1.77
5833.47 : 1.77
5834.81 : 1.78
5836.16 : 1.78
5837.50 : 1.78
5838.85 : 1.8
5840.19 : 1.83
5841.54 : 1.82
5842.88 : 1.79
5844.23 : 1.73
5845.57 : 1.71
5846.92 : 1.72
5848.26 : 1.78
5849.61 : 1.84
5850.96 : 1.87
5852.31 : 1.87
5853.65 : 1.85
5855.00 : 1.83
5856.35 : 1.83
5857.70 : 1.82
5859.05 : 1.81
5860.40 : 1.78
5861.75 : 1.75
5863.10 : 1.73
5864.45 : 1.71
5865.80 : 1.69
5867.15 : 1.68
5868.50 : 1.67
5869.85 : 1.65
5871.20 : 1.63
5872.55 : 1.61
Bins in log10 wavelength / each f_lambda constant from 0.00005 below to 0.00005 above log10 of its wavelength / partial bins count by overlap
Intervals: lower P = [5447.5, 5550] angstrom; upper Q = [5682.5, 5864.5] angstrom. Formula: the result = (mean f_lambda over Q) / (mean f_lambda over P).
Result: 0.87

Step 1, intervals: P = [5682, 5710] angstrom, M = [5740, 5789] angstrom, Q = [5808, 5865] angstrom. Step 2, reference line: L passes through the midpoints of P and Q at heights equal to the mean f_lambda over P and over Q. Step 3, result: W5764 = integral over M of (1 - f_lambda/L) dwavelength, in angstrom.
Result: 2.7 angstrom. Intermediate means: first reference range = 2.07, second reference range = 1.78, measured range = 1.82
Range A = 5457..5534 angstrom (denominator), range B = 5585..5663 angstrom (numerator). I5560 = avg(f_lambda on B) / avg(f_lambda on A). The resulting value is 1.48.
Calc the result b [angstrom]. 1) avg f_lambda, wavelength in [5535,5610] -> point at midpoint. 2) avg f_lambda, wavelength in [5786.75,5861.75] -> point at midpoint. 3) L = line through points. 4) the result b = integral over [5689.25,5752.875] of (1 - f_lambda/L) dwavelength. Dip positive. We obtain 5.3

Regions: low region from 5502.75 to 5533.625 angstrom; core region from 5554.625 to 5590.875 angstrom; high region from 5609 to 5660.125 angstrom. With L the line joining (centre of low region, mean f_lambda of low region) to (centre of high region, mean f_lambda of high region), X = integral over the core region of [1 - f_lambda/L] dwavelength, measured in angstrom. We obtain 1.4 angstrom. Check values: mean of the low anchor 2.11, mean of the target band 2.58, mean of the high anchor 3.33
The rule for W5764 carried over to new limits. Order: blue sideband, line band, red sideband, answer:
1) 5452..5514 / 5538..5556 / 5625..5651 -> 2.1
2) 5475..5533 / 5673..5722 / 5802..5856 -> -2.8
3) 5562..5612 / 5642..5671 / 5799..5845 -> 1.3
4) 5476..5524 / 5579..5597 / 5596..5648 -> 2.4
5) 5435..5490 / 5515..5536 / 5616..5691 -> 1.8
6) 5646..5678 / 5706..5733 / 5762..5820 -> 2.1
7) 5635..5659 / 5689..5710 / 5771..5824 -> 3.0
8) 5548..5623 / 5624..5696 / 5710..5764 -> -4.1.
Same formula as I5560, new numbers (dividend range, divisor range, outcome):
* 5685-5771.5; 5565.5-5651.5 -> 0.61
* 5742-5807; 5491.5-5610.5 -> 0.75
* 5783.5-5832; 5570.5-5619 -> 0.58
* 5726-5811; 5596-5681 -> 0.61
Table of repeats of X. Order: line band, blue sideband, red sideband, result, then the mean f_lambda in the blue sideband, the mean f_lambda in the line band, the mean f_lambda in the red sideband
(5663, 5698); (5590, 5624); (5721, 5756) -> 5.9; 3.46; 2.15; 1.91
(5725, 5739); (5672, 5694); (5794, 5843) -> 0.3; 2.16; 1.98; 1.78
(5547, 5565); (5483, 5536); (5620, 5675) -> 0.4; 2.13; 2.32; 2.86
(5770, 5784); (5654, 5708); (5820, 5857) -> 1.4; 2.14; 1.74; 1.79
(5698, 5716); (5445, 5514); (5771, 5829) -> -0.9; 2.13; 1.97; 1.78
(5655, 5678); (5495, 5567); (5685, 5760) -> -2.2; 2.21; 2.22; 1.95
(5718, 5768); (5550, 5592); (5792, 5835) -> 2.8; 2.55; 1.89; 1.77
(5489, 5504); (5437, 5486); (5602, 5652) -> 1.5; 2.1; 2.15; 3.48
